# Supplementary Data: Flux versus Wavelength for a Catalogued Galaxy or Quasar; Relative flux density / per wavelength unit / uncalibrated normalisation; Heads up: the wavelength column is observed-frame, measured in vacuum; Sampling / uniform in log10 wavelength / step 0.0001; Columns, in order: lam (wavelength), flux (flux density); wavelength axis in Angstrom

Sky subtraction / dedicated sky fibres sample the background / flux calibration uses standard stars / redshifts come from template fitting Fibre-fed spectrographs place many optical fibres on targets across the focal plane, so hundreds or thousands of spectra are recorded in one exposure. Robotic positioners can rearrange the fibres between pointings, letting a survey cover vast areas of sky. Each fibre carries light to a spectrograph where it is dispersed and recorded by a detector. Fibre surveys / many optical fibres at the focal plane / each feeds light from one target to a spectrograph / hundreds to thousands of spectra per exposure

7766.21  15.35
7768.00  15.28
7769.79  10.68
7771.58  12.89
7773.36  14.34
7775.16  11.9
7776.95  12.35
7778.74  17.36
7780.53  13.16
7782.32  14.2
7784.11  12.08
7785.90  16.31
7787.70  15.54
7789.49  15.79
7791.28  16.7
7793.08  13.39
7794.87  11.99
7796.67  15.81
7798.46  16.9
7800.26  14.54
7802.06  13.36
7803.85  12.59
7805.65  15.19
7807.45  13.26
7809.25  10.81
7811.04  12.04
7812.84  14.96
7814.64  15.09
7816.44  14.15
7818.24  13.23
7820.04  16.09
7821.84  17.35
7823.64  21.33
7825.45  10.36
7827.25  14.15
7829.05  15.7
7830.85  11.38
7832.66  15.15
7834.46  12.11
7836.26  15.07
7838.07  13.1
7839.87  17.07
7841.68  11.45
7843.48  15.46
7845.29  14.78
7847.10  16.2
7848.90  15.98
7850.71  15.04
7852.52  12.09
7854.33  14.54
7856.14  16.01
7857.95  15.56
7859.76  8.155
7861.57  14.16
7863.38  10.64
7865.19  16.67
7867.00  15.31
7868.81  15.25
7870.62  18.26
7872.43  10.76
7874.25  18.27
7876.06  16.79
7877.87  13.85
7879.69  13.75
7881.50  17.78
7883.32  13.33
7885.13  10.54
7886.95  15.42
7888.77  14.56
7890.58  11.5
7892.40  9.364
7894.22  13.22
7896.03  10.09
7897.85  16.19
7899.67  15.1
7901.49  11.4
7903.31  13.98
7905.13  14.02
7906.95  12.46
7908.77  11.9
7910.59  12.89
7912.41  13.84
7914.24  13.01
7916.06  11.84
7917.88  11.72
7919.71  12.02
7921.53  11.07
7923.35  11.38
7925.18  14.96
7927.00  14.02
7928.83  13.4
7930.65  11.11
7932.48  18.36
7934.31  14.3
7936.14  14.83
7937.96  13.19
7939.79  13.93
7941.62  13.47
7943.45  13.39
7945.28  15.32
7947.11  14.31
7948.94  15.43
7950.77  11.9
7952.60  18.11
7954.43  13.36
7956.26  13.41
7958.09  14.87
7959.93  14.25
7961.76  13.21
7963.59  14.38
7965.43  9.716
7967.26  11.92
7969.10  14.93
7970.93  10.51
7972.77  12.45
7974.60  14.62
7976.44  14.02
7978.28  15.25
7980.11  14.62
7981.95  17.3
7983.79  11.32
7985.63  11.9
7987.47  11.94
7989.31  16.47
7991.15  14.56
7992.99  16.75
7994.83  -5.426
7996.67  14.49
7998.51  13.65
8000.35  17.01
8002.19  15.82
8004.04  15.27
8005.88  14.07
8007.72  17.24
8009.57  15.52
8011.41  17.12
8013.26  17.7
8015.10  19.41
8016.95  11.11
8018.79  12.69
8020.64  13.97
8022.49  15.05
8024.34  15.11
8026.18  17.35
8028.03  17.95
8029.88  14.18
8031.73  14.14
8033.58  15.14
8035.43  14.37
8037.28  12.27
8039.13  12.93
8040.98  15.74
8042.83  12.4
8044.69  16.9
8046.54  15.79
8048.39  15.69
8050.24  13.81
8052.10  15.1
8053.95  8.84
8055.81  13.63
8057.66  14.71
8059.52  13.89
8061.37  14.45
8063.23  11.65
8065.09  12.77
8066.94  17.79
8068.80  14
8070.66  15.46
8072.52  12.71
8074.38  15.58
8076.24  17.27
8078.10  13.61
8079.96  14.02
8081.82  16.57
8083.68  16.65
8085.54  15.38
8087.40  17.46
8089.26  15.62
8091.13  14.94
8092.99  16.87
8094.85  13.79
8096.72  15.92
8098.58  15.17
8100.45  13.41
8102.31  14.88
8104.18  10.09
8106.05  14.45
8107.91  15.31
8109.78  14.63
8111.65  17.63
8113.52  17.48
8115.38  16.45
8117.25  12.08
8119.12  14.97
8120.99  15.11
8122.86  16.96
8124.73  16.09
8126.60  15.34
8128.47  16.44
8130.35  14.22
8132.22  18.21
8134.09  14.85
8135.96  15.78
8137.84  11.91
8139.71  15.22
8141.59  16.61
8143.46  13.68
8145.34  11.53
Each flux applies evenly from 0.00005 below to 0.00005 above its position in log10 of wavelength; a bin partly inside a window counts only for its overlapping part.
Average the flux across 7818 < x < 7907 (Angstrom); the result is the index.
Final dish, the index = 14.2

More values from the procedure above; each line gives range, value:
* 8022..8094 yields 14.8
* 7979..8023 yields 14.1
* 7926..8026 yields 14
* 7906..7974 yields 13.4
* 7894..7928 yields 12.9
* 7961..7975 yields 12.6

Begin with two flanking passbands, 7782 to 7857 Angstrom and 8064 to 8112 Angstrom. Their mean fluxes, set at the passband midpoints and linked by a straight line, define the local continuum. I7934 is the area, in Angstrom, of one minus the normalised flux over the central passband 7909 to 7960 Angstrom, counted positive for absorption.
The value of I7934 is 3.64 Angstrom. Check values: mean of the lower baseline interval 14.5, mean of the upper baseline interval 15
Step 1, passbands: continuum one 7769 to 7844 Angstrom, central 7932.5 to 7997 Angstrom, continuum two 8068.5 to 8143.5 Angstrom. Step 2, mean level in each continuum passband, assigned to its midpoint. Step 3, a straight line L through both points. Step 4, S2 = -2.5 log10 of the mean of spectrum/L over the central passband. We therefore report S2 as 0.10 mag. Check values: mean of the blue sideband 14.2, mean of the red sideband 15.2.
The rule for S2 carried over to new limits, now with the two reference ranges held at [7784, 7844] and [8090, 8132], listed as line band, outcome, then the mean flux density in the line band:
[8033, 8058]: 0.07 mag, 14.1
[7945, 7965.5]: 0.05 mag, 14.2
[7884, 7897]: 0.20 mag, 12.1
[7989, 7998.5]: 0.30 mag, 11.3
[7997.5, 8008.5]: -0.04 mag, 15.5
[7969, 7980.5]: 0.09 mag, 13.7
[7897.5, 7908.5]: 0.08 mag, 13.6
